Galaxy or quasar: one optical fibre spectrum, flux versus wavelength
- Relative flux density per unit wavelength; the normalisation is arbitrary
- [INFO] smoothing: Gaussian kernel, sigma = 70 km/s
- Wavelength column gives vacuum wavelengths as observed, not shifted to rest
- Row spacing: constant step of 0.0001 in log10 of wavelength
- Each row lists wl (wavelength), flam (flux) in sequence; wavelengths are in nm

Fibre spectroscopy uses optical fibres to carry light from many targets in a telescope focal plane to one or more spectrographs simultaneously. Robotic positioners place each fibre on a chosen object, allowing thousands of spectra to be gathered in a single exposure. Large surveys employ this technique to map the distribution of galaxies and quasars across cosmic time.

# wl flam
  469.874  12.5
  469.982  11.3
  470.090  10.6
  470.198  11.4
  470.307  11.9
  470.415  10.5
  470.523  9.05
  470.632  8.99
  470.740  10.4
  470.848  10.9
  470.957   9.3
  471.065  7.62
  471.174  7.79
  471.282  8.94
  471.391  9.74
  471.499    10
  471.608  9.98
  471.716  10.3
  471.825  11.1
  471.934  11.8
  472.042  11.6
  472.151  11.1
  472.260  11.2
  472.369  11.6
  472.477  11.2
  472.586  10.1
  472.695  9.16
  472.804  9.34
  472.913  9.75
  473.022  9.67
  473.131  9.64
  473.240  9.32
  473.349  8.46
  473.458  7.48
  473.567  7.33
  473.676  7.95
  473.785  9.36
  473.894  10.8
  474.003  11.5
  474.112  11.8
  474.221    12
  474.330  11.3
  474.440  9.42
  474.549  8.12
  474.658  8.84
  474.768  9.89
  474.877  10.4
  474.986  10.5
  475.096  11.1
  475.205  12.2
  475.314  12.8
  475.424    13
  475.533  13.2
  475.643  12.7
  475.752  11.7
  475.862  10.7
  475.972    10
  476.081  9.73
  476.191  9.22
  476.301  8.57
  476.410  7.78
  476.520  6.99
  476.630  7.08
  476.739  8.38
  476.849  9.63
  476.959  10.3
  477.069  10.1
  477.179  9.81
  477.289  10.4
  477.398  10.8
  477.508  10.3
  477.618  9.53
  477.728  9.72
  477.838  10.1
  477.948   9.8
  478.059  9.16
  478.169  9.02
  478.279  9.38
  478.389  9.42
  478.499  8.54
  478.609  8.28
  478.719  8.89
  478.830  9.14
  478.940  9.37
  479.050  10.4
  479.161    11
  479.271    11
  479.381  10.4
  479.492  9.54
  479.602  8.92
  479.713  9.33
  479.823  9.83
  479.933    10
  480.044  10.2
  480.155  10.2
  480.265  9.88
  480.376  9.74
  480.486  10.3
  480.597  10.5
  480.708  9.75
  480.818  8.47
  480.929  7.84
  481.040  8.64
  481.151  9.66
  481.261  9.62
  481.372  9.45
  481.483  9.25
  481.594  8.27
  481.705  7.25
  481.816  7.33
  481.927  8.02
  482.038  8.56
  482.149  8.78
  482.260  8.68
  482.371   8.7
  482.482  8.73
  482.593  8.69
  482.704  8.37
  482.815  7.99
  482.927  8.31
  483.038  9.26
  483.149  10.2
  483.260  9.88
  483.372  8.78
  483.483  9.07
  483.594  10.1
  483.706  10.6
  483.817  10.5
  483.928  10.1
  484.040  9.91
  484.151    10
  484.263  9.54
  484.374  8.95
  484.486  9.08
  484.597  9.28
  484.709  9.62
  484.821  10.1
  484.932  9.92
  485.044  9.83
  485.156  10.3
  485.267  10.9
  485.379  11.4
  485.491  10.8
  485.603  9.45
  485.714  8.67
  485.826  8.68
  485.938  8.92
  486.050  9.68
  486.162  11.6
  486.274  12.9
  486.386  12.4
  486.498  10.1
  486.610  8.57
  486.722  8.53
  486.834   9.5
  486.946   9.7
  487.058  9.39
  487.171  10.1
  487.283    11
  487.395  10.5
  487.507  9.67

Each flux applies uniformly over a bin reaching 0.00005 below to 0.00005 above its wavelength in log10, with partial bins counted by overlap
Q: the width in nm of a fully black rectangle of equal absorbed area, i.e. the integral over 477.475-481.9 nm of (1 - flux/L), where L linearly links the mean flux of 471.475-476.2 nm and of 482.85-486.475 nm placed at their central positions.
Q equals 0.327 nm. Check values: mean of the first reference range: 10.4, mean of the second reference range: 9.95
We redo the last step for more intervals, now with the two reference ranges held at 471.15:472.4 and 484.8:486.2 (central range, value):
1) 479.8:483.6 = 0.397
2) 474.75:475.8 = -0.149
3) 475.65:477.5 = 0.135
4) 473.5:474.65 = 0.056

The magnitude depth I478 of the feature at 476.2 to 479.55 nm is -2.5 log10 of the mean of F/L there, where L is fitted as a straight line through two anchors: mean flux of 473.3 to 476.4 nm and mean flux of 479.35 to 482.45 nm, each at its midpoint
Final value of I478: 0.035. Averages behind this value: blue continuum 10.3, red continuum 9.17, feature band 9.43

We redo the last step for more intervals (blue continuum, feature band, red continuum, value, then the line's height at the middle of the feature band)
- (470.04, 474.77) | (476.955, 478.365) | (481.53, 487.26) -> -0.01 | 9.76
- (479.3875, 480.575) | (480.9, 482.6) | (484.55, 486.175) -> 0.15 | 9.86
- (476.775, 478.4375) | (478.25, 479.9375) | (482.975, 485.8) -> 0.03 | 9.82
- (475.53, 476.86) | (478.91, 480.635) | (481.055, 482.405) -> -0.13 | 8.95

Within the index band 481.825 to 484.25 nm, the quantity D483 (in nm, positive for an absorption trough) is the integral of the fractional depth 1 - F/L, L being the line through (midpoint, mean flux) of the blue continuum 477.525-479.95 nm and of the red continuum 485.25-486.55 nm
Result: 0.22 nm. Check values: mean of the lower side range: 9.59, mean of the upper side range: 10.4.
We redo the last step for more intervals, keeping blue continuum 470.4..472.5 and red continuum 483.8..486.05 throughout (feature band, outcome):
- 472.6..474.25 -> 0.09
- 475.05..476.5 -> -0.12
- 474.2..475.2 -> -0.02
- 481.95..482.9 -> 0.13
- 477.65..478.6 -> 0.06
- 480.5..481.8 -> 0.12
